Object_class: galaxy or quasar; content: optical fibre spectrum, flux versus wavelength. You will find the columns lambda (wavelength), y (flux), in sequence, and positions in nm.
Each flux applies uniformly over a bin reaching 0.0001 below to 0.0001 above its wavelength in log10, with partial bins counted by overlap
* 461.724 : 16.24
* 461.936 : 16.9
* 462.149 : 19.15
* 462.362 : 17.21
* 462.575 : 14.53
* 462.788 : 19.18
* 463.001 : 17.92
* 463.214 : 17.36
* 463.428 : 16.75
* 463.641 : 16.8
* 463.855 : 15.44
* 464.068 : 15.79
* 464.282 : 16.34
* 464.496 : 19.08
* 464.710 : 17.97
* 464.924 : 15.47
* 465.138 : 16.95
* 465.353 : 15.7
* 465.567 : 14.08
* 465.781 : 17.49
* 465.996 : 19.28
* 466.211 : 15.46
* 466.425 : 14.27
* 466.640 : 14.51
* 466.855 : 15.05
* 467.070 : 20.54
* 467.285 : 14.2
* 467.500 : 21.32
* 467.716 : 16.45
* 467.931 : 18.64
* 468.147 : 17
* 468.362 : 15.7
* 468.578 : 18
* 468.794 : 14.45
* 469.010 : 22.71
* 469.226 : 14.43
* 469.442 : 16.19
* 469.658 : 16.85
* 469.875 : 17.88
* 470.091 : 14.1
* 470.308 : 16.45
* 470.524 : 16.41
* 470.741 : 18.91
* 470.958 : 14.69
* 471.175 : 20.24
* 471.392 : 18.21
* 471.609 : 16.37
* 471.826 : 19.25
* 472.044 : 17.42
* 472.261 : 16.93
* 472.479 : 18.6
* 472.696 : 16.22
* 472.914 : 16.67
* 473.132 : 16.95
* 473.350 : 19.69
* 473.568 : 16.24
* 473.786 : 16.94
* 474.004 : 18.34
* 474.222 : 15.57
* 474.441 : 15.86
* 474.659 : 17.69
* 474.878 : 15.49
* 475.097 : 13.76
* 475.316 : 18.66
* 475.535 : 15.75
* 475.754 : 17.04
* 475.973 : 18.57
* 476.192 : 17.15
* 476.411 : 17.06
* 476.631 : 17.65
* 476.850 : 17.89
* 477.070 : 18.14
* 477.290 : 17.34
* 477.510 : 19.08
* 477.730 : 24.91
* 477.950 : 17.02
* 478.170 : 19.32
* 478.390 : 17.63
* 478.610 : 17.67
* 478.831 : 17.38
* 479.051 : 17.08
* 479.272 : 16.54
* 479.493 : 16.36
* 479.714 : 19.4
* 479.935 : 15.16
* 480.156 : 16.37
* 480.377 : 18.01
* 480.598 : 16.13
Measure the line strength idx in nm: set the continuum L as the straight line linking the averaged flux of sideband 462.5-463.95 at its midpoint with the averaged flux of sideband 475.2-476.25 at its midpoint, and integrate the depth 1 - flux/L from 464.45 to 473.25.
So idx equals 0.08 nm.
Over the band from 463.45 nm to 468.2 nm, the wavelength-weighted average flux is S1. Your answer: 16.7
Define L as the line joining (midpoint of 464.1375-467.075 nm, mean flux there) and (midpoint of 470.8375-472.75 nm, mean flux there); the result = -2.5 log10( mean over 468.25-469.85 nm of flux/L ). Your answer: 0.01 mag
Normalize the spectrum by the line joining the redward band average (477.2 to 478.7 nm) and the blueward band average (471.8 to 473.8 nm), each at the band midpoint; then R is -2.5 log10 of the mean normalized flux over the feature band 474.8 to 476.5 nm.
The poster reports 0.10 mag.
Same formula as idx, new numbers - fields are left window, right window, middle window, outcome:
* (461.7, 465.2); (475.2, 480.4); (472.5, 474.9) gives 0.08 nm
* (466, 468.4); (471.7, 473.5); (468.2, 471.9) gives 0.04 nm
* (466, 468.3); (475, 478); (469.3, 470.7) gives 0.06 nm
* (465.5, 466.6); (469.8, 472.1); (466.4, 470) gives -0.09 nm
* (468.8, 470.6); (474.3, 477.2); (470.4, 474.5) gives -0.12 nm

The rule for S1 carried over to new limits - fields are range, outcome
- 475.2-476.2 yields 17.4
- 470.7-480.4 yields 17.5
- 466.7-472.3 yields 17.2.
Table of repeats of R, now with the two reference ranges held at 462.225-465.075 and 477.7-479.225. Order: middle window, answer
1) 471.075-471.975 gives -0.047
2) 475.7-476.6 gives 0.036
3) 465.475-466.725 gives 0.083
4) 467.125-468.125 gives -0.027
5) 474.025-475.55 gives 0.108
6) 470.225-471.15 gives 0.040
